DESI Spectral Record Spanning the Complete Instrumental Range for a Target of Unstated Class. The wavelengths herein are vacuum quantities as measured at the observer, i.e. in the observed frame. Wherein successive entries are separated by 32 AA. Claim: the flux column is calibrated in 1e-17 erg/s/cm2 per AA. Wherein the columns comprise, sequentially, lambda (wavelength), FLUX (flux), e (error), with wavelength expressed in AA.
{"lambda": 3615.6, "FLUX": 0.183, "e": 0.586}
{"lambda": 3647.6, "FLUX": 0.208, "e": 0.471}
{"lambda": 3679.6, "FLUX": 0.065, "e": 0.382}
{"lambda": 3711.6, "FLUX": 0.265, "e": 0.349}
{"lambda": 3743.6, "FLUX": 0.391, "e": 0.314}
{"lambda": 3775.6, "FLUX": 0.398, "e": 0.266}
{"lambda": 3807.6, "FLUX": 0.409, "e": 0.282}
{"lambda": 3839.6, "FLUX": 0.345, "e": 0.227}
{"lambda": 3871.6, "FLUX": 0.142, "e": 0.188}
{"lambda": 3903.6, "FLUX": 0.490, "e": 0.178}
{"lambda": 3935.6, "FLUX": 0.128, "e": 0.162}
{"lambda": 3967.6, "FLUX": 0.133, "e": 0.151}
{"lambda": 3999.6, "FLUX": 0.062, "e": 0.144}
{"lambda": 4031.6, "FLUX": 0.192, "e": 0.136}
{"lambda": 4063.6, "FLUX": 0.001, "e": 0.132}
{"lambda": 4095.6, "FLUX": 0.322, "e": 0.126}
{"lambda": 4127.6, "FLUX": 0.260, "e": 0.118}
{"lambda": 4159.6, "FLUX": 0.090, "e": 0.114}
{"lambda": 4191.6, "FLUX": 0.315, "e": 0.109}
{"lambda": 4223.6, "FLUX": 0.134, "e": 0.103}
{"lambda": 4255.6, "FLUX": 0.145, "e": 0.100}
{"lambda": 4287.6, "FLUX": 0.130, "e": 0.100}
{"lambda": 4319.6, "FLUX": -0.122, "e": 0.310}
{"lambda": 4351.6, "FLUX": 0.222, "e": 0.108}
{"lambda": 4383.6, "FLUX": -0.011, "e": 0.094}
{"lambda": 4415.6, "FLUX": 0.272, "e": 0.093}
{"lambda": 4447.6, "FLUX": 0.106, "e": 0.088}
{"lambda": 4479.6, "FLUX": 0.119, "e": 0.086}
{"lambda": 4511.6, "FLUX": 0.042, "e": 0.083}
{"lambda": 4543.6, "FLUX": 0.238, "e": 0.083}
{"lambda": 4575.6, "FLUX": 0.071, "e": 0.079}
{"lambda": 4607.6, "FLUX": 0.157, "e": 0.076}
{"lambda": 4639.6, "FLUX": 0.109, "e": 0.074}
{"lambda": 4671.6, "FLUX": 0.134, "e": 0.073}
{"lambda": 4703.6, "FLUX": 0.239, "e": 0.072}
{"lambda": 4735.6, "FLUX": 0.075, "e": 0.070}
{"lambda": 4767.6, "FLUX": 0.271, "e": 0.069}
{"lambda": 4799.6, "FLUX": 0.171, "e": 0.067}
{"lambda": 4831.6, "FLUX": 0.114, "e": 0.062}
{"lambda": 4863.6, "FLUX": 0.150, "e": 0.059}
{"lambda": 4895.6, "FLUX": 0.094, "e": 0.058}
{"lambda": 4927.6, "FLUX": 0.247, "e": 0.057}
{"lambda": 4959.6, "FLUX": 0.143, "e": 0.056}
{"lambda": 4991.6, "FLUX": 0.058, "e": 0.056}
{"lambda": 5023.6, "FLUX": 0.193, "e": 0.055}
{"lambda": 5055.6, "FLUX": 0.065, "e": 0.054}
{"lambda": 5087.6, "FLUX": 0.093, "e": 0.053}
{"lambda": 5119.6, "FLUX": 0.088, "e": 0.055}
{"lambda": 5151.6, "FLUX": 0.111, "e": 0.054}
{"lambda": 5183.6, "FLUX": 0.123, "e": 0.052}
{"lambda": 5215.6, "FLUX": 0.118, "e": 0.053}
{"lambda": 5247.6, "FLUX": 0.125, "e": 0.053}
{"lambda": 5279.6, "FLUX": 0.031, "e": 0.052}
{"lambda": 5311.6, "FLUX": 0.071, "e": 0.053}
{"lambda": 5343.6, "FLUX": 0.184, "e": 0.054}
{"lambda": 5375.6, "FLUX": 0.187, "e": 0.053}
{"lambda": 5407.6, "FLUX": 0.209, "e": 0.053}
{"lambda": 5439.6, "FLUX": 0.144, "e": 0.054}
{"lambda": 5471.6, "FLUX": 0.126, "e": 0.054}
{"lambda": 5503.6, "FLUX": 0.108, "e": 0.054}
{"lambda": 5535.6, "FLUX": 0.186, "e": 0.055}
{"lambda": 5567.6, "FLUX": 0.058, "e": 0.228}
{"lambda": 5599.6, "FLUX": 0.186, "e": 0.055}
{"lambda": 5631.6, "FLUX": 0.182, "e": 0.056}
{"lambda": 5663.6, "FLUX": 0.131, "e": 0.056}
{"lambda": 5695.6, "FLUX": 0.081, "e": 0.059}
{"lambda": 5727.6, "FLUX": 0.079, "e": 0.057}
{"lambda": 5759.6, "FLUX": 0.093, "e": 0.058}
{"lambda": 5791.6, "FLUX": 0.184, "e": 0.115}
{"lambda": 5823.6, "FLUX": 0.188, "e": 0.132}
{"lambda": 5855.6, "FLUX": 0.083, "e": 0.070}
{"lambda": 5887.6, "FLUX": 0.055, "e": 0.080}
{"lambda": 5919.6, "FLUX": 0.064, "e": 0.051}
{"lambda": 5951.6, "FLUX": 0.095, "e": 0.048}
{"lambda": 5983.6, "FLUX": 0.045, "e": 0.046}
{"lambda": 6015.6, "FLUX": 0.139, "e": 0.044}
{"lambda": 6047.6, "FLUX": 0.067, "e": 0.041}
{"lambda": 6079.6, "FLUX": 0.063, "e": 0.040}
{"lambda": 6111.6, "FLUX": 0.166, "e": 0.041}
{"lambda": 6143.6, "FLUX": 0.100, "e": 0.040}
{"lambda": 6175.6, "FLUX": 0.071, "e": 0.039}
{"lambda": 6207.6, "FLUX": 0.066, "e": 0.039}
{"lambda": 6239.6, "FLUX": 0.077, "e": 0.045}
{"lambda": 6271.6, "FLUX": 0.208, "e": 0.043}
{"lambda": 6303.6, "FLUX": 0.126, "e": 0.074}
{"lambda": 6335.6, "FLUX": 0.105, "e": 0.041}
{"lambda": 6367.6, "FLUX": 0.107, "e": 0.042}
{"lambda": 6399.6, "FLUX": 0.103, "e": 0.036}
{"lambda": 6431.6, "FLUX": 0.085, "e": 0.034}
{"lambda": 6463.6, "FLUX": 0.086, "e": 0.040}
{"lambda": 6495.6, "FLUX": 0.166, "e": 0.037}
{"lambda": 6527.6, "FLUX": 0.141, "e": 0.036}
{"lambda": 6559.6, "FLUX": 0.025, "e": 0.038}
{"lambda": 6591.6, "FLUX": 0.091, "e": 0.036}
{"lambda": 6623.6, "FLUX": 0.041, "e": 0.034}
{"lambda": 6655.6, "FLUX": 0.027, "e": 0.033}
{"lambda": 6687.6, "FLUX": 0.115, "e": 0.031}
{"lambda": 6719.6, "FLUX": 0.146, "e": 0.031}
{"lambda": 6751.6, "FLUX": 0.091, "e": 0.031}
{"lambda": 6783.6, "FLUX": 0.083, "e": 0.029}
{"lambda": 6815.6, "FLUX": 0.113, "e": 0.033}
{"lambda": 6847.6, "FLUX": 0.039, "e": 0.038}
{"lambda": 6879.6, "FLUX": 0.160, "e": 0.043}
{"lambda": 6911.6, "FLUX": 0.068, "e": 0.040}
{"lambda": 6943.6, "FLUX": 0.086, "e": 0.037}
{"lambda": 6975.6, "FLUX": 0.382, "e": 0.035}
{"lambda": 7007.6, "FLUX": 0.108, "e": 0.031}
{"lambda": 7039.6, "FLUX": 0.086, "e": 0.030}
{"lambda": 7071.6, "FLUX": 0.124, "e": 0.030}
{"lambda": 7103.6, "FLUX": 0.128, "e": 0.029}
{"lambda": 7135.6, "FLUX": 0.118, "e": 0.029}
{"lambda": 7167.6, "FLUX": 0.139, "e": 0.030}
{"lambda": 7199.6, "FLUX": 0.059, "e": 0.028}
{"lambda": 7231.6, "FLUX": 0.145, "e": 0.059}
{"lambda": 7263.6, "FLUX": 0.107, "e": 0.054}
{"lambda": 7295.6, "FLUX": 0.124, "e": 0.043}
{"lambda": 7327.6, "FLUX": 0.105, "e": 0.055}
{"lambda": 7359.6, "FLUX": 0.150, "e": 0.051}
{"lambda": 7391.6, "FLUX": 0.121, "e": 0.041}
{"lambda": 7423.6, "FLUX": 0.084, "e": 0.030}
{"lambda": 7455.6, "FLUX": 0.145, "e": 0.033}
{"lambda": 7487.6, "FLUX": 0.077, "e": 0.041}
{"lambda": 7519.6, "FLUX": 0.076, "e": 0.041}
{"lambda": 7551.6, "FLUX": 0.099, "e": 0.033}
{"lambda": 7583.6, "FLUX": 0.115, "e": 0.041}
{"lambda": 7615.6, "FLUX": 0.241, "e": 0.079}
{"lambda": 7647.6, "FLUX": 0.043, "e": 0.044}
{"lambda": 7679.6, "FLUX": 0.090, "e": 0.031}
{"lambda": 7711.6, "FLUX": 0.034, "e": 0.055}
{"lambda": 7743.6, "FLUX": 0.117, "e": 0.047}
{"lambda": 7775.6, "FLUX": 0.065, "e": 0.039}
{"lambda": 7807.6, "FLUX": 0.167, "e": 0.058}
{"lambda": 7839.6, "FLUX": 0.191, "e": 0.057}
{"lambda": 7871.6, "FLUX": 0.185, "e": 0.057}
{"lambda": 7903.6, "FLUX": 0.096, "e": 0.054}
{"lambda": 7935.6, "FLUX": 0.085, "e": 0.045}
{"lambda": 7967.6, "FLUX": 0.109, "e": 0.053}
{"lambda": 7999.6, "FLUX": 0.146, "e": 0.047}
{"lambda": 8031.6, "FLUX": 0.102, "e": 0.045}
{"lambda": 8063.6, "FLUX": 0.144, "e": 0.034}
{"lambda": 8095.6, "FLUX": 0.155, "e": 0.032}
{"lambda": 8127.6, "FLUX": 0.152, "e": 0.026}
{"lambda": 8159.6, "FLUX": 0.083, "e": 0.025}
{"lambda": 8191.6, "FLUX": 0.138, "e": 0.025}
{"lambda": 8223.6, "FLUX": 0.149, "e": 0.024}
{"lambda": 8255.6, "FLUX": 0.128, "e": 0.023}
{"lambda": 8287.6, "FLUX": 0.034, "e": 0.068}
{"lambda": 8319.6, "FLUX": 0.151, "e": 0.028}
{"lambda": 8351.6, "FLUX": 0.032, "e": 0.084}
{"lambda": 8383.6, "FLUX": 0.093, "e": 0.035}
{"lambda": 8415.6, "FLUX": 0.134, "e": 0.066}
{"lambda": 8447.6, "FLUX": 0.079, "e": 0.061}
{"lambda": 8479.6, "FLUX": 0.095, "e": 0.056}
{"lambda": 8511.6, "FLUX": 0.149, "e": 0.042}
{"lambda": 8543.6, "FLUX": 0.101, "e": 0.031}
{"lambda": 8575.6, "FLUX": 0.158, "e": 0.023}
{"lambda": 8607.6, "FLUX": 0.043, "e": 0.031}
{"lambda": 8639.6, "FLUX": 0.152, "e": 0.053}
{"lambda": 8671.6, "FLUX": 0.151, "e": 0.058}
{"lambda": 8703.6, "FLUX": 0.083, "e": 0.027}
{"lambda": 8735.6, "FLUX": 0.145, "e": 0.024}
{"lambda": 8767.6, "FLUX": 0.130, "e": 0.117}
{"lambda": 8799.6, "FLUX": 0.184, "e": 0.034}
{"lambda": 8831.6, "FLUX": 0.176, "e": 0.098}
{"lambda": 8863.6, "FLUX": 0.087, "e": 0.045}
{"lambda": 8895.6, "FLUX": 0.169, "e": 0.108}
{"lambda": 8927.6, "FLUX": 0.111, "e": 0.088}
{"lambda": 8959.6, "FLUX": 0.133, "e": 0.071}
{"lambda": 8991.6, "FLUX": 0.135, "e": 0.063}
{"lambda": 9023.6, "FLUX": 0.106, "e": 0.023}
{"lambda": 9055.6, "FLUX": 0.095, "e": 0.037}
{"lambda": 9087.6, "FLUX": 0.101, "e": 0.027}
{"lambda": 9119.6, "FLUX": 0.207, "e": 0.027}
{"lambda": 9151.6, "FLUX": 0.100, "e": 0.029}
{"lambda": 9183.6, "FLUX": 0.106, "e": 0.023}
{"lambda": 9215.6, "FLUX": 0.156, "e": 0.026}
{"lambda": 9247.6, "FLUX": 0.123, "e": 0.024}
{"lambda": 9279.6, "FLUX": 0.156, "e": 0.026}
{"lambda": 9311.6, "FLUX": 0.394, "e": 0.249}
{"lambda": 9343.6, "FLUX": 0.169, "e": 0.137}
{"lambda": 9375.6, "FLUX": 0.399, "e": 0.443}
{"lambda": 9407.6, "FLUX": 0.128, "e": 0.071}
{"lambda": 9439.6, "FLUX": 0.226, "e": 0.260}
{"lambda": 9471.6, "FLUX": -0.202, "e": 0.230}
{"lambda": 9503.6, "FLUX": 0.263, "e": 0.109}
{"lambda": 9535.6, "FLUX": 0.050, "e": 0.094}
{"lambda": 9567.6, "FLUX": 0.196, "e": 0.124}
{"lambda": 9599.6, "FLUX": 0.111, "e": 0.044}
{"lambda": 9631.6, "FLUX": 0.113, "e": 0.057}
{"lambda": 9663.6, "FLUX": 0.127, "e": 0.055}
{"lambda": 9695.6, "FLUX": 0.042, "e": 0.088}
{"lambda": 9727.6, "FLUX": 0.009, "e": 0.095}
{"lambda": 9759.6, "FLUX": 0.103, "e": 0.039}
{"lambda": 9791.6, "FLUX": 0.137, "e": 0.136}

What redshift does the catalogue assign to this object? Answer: 0.874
